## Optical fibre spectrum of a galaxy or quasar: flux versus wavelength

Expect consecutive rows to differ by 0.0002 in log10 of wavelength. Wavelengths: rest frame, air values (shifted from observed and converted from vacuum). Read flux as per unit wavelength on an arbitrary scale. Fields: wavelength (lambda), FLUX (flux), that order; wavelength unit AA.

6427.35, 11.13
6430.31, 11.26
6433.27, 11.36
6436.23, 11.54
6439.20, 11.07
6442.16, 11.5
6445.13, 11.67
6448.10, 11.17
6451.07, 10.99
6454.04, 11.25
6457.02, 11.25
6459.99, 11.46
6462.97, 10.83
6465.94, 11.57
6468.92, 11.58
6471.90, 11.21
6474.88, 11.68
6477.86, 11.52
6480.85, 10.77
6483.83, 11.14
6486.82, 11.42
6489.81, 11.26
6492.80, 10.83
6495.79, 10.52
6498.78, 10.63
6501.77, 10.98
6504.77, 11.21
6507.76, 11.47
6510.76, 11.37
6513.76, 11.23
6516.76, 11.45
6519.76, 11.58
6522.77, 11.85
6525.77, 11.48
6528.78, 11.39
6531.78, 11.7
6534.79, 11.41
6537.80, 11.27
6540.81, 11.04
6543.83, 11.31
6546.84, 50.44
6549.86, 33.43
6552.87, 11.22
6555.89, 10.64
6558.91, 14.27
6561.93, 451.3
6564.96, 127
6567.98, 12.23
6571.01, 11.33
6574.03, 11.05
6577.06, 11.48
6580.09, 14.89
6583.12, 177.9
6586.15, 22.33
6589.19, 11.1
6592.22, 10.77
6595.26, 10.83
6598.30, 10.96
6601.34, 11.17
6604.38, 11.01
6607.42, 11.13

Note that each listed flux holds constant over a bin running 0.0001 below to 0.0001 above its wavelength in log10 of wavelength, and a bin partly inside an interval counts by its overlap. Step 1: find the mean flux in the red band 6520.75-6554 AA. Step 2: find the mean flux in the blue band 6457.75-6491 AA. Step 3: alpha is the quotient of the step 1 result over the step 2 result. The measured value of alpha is 1.5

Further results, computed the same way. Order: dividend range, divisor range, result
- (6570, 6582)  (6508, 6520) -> 1.55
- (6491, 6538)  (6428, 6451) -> 0.99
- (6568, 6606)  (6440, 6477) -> 2.26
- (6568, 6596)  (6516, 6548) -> 2.10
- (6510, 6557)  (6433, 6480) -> 1.35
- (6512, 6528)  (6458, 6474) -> 1.01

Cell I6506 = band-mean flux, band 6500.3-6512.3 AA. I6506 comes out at 11.3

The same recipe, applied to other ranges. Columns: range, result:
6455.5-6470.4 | 11.3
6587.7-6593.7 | 10.9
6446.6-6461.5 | 11.2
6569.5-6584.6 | 45.1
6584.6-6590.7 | 17.7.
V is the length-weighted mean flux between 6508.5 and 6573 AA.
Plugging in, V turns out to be 40.4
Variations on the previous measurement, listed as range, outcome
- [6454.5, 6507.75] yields 11.2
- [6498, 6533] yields 11.4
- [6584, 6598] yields 21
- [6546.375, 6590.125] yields 65.7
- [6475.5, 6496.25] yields 11.1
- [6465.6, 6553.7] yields 13.4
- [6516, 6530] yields 11.6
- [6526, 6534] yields 11.5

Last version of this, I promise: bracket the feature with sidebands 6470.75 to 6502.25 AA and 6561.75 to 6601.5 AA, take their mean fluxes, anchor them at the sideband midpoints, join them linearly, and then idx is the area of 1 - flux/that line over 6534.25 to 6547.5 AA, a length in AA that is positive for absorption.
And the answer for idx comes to 6.7 AA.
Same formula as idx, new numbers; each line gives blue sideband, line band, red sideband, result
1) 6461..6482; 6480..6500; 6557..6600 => 9.0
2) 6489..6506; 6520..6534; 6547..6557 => 4.7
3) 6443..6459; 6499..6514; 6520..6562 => 8.1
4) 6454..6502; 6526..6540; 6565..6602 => 6.5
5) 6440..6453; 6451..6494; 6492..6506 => -0.7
